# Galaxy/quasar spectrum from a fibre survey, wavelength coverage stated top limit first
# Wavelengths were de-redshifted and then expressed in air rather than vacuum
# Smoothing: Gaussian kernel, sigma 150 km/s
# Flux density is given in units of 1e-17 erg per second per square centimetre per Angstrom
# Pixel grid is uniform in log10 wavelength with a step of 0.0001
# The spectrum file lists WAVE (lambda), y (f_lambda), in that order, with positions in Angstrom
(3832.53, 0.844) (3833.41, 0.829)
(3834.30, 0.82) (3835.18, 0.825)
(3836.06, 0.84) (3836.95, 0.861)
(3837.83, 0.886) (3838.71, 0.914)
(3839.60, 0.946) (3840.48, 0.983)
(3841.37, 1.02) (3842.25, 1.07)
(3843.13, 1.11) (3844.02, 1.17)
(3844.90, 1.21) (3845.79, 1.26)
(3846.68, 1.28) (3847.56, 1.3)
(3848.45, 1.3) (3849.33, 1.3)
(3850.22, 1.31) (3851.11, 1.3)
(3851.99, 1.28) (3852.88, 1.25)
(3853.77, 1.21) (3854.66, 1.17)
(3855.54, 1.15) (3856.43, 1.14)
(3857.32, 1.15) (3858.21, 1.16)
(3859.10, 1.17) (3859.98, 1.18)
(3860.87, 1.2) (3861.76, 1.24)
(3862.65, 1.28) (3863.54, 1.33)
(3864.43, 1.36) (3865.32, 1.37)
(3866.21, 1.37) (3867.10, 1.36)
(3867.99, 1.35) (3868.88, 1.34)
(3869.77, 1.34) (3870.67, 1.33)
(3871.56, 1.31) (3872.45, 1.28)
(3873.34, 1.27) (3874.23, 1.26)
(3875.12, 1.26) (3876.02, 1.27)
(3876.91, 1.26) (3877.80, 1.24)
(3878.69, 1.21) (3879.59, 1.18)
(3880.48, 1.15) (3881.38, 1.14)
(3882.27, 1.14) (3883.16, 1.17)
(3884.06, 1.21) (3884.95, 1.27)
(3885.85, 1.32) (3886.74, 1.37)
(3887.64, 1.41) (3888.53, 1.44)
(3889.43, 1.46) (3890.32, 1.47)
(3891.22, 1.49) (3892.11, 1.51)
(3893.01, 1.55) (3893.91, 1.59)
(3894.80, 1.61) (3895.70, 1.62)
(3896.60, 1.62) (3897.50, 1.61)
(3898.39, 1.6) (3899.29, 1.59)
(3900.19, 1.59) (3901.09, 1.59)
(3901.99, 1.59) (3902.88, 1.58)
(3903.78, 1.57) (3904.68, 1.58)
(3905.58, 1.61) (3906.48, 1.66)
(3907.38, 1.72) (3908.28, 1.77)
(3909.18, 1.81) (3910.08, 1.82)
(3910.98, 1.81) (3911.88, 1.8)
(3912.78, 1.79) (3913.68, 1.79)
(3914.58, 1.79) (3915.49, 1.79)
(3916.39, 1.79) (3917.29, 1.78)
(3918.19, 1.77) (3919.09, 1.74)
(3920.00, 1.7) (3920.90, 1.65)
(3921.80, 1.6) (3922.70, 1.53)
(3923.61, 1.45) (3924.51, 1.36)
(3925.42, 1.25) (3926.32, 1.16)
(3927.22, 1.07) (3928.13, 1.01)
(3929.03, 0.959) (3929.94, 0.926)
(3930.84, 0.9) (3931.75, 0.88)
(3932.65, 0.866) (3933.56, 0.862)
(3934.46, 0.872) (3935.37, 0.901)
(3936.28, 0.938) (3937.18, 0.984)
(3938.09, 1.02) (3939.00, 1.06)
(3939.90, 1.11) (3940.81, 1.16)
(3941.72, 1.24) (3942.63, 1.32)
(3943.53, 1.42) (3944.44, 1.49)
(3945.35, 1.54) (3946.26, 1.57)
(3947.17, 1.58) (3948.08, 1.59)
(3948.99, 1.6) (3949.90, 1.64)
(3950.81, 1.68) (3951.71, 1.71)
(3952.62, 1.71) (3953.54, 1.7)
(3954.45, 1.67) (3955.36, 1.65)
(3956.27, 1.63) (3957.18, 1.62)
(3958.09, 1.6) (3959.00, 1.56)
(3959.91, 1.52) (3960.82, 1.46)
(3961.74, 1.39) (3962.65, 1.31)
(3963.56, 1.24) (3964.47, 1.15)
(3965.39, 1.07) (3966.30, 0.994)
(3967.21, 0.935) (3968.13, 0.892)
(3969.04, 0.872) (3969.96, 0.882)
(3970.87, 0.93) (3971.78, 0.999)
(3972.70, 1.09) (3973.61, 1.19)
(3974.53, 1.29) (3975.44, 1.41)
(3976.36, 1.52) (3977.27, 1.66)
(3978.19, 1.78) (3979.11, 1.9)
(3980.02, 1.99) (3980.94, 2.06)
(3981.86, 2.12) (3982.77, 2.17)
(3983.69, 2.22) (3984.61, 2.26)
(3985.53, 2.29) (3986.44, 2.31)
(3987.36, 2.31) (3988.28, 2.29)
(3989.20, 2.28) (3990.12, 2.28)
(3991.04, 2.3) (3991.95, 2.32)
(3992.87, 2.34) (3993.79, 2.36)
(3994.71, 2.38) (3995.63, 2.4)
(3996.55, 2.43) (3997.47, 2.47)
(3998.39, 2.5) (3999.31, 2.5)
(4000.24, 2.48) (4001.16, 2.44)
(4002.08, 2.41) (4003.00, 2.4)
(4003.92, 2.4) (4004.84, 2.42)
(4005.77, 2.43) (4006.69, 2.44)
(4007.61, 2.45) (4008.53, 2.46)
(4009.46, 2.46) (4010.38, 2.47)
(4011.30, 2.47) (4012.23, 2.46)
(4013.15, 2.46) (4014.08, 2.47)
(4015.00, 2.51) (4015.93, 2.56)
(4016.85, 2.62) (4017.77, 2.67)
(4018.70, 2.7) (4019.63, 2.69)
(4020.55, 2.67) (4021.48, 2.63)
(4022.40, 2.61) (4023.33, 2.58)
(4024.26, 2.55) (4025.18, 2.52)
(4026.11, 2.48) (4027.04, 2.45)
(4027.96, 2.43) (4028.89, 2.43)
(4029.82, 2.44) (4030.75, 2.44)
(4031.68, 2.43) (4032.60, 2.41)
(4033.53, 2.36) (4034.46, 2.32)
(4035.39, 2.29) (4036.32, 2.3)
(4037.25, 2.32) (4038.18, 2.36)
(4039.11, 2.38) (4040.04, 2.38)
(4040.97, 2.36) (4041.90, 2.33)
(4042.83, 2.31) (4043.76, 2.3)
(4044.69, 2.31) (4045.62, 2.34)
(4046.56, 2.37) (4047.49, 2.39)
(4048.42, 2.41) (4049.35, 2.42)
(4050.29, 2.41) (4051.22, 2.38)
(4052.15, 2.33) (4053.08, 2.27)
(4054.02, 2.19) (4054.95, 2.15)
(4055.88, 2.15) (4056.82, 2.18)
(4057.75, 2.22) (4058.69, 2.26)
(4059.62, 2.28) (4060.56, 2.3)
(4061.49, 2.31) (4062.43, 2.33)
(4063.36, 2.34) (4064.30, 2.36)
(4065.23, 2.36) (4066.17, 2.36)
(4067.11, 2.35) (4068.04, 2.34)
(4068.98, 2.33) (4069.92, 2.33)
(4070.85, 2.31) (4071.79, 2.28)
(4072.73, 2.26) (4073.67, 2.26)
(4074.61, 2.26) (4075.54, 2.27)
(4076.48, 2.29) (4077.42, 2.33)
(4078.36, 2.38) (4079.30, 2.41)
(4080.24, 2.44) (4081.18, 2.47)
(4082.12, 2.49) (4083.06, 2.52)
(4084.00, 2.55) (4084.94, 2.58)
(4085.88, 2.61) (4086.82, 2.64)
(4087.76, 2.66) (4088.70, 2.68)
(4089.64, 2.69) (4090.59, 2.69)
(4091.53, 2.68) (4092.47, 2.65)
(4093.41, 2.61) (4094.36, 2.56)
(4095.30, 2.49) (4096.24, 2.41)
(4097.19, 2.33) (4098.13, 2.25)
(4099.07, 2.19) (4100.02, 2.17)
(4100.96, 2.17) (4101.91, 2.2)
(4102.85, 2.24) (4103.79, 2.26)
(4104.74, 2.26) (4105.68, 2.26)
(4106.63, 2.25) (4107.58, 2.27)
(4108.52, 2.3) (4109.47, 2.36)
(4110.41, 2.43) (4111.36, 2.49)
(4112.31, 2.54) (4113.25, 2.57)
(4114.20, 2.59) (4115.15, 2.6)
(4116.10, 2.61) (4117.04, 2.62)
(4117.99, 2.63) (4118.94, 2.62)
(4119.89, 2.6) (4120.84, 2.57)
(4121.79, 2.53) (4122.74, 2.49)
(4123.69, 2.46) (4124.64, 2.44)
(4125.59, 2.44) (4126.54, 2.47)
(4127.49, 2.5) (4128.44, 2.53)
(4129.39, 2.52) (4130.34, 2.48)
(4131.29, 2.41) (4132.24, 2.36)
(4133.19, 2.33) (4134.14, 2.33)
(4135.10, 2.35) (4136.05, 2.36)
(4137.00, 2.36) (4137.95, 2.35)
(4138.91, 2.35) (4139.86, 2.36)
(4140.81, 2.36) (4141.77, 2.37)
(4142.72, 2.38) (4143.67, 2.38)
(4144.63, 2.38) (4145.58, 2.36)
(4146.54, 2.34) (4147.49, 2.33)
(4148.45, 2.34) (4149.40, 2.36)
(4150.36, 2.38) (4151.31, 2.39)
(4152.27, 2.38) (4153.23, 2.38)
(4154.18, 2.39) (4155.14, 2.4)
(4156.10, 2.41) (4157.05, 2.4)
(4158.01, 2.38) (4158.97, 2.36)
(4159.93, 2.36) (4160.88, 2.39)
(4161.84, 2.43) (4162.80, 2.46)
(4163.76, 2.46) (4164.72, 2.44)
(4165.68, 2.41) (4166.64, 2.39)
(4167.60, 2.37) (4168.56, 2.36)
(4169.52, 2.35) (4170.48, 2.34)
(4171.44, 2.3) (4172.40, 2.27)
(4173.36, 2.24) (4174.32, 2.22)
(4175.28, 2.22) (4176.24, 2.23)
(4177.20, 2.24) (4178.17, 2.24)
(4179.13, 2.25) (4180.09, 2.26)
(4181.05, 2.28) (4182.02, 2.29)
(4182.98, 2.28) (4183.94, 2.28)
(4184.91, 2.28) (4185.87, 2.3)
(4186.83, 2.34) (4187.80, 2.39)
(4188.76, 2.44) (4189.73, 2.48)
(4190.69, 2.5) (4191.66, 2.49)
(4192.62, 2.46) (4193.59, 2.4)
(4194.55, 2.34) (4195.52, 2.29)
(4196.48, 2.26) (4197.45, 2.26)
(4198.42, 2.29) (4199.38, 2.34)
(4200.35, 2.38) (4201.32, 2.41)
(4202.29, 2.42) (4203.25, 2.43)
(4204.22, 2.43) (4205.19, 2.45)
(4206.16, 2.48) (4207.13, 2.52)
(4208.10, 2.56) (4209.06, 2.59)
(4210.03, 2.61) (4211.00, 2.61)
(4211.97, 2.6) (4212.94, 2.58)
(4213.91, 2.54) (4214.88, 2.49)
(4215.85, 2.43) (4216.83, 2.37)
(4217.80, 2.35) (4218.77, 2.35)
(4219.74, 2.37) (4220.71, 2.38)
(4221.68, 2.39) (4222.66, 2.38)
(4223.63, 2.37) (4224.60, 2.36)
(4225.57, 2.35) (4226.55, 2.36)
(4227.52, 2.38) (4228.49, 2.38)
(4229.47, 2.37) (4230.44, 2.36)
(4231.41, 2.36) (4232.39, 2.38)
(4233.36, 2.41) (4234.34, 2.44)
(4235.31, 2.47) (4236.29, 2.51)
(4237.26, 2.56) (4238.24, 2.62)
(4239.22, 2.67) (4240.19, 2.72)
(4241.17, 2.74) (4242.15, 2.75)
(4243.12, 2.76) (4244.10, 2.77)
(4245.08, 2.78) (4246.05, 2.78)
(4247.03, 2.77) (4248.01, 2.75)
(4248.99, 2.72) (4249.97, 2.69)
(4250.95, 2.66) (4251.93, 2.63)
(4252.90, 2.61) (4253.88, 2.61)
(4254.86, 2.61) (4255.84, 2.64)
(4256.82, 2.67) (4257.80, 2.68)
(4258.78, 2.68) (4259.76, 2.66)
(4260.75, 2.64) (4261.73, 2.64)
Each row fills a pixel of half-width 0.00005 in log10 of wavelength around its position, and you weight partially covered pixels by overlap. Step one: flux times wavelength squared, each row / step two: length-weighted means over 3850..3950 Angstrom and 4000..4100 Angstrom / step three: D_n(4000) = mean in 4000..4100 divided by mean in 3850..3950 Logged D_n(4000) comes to 1.9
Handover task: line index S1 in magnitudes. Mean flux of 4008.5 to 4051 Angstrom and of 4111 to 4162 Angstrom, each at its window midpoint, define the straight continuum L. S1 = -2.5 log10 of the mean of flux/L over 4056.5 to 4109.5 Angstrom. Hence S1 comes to 0.03 mag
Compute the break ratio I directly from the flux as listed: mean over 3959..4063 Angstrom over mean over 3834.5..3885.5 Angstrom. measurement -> 1.81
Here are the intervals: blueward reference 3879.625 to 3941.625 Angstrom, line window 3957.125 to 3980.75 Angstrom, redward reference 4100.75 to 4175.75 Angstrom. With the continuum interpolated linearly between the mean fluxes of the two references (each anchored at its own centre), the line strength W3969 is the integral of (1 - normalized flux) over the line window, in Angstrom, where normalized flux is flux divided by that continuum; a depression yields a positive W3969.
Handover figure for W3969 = 4.9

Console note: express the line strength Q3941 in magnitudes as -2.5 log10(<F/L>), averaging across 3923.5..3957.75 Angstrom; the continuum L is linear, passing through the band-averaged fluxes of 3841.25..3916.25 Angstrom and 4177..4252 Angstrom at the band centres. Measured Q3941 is 0.23 mag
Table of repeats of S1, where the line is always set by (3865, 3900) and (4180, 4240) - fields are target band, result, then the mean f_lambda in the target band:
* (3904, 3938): 0.05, 1.42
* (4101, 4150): -0.13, 2.42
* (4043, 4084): -0.19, 2.33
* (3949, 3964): 0.02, 1.57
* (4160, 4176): -0.03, 2.35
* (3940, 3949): 0.10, 1.43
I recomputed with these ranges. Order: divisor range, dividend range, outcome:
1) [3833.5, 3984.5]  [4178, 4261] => 1.82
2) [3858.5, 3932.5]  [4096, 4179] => 1.67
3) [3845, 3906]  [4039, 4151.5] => 1.78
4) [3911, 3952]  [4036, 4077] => 1.68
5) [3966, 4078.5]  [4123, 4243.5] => 1.08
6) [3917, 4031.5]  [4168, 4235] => 1.31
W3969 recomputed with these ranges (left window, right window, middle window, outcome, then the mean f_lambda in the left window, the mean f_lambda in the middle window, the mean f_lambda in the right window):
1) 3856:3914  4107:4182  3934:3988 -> 7.63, 1.43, 1.47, 2.4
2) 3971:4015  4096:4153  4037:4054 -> -0.63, 2.18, 2.35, 2.4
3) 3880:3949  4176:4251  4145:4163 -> -1.04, 1.42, 2.38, 2.46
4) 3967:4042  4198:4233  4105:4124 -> -1.31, 2.22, 2.49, 2.43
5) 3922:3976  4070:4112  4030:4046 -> -3.01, 1.26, 2.35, 2.41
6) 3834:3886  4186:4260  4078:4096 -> -4.95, 1.19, 2.57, 2.5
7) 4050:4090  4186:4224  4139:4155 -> 0.24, 2.37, 2.37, 2.43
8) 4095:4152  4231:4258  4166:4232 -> 4.38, 2.4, 2.38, 2.63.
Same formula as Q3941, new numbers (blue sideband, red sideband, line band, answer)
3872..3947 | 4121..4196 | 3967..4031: -0.238 mag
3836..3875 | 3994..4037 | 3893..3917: -0.052 mag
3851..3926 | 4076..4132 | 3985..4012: -0.215 mag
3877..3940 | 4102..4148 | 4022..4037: -0.228 mag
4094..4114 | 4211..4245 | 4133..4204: 0.027 mag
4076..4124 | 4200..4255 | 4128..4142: 0.041 mag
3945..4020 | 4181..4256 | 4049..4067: -0.089 mag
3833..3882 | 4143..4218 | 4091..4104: -0.148 mag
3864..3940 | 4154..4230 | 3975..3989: -0.209 mag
